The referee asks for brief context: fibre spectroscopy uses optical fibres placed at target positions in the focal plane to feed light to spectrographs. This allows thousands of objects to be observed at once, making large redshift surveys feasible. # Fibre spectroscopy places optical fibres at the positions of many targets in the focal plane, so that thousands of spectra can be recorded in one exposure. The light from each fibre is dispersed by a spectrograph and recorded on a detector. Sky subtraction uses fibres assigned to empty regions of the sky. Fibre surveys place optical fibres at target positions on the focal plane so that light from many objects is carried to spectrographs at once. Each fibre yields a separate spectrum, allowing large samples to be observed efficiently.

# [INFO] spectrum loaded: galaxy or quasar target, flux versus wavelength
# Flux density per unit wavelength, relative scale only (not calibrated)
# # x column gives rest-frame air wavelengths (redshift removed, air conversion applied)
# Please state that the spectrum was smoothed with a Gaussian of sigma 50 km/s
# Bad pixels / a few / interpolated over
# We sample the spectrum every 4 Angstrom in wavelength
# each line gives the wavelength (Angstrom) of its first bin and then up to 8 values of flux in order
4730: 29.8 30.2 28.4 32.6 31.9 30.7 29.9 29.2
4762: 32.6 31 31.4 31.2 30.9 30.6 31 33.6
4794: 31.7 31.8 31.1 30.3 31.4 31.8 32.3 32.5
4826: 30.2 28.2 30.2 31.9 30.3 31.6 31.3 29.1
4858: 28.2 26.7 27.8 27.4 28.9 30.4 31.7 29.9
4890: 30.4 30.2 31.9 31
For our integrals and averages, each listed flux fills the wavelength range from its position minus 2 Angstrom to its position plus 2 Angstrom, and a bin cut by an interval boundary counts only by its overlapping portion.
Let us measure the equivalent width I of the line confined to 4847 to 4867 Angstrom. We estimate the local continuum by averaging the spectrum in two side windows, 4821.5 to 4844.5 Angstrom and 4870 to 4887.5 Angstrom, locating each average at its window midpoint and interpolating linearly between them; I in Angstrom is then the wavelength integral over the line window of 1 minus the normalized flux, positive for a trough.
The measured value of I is 0.9 Angstrom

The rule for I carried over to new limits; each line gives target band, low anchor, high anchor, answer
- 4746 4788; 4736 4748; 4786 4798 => 0.9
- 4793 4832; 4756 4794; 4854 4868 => -1.8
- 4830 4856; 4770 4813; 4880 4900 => 0.5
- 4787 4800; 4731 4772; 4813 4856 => -0.6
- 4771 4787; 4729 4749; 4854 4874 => -0.7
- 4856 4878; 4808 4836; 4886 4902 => 2.0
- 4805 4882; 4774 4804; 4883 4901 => 2.5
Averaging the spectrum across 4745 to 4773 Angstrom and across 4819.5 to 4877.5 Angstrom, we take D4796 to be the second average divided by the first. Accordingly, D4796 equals 1.0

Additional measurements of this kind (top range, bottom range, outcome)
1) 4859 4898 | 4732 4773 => 0.95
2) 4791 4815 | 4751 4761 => 1.05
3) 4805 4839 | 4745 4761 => 1.02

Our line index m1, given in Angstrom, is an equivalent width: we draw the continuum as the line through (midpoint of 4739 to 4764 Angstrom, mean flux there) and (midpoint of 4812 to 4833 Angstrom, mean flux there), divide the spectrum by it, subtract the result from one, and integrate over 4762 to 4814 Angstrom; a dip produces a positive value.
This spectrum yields -0.67 Angstrom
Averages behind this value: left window 31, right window 31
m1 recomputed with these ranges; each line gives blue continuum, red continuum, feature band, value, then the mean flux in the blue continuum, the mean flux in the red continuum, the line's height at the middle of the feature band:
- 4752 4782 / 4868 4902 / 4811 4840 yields -0.49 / 30.9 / 30.2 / 30.5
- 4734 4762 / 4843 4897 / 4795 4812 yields -0.60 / 30.6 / 29.6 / 30.1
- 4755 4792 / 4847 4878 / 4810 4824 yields -0.97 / 31.2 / 28.7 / 30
